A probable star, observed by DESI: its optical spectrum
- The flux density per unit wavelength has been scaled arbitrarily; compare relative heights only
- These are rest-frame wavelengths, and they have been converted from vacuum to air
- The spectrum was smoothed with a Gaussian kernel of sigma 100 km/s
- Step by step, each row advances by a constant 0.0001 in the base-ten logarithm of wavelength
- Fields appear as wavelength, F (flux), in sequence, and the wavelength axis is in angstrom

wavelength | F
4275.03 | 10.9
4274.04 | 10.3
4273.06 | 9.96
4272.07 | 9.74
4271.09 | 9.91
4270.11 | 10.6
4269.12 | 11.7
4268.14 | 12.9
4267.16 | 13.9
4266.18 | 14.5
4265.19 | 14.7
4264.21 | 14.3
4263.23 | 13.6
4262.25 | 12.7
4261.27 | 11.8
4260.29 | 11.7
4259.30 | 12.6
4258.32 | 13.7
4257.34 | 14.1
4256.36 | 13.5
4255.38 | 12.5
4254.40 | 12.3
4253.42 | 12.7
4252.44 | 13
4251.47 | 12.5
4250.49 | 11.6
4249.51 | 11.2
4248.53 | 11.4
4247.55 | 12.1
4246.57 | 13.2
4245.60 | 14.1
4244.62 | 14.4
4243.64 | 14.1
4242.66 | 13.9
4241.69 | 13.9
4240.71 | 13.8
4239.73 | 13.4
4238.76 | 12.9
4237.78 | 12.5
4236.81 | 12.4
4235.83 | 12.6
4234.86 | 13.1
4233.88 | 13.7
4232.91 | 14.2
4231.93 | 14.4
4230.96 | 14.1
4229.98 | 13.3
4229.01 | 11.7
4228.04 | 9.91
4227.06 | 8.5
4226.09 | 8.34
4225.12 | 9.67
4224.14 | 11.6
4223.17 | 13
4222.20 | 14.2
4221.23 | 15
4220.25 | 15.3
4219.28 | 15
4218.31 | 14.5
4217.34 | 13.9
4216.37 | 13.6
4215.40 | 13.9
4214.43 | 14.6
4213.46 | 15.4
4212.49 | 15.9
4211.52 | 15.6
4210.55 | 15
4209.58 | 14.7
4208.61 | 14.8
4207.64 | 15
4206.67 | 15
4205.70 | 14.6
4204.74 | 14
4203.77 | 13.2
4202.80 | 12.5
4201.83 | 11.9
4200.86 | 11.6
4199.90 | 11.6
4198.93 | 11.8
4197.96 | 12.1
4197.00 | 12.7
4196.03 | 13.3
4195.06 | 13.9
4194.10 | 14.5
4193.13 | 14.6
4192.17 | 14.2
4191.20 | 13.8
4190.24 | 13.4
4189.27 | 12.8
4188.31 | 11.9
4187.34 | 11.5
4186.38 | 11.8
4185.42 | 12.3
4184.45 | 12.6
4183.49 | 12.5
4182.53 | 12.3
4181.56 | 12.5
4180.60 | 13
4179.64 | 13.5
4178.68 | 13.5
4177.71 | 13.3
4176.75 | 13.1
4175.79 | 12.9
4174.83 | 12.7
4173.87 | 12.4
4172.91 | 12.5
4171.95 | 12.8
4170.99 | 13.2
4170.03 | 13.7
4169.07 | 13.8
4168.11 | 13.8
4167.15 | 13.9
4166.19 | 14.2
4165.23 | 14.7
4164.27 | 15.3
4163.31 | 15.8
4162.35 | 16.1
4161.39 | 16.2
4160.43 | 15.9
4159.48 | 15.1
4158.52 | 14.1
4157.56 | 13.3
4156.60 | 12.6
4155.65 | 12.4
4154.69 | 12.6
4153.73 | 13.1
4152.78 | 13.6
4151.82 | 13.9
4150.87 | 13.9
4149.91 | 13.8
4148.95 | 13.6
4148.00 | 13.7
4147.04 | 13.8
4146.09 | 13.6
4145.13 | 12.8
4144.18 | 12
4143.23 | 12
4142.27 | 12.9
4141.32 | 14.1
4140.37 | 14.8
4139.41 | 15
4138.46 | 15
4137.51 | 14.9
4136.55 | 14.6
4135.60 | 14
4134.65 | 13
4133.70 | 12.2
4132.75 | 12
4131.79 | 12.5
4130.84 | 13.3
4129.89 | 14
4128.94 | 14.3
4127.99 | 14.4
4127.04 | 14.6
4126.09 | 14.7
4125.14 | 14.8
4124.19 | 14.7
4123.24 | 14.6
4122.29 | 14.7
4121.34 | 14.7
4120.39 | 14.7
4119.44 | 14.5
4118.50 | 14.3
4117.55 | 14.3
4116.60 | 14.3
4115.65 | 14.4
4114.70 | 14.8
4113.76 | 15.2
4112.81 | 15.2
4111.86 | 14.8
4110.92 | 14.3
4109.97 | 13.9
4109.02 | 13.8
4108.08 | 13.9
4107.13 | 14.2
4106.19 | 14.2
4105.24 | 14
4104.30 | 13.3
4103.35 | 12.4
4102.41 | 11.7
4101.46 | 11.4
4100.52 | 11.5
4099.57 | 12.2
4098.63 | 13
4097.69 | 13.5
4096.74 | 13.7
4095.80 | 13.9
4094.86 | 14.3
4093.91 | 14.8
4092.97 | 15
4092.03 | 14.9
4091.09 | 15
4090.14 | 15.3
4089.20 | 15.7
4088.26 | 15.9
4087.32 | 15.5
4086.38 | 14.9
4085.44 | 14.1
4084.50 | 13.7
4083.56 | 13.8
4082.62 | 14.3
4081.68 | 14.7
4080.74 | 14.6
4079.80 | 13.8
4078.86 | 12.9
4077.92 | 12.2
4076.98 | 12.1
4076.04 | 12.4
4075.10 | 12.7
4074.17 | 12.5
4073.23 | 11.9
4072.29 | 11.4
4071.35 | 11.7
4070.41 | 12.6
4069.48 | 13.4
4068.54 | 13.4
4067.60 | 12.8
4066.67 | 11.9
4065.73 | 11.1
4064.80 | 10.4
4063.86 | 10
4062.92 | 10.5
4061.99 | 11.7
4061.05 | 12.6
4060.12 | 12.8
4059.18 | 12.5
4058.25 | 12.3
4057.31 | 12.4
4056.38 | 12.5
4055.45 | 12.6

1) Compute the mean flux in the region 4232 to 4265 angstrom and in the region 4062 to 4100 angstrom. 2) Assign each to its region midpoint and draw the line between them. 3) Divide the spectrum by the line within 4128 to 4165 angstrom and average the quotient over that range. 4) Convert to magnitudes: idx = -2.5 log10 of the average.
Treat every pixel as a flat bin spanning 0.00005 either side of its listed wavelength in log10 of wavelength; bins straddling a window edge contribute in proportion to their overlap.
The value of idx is -0.05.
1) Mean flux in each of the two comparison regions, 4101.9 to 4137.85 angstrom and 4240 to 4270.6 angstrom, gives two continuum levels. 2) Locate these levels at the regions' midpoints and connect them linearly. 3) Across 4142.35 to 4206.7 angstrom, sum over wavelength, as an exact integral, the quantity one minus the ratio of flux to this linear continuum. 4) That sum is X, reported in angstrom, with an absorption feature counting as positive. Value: 1.3 angstrom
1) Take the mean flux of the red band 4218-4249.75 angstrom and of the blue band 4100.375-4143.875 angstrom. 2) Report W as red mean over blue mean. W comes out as 0.92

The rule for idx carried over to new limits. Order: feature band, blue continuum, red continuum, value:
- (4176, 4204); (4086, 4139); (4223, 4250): 0.03 mag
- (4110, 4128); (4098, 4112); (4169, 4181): -0.11 mag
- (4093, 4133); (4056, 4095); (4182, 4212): -0.06 mag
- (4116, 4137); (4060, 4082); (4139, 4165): -0.05 mag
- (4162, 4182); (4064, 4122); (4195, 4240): -0.02 mag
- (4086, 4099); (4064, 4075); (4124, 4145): -0.16 mag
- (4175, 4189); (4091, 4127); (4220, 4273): 0.06 mag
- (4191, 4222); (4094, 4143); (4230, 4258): -0.05 mag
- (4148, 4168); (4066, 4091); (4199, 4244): -0.06 mag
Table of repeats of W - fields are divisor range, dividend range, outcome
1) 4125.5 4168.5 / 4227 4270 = 0.93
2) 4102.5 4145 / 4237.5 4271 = 0.92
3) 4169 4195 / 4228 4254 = 1.00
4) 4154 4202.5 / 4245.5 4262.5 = 0.94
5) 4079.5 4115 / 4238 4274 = 0.90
